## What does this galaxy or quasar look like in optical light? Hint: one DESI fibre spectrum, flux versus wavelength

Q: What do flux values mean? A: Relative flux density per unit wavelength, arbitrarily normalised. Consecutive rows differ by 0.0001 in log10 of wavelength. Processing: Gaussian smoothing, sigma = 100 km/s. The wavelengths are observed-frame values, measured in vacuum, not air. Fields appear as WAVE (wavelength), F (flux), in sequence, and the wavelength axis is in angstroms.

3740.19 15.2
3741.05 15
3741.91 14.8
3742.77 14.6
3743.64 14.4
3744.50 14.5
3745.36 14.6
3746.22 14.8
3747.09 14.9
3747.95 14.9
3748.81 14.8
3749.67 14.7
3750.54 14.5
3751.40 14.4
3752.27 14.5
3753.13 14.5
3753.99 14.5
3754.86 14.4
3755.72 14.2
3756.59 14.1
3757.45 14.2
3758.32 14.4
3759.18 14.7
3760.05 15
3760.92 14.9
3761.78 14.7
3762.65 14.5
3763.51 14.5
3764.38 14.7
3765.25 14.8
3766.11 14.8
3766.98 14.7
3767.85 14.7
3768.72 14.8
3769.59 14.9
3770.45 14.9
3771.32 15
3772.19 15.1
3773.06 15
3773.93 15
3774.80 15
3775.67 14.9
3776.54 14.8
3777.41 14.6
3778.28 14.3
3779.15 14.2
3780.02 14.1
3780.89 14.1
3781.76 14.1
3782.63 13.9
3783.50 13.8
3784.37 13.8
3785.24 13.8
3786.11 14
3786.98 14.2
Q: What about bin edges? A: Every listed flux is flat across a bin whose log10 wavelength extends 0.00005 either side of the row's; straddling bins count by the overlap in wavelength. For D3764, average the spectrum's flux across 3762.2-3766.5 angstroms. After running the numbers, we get 14.7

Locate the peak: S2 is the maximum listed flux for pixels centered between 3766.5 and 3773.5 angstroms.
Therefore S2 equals 15.1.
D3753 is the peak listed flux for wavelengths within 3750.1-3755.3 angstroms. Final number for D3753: 14.5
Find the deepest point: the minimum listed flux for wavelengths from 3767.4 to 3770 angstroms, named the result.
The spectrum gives 14.7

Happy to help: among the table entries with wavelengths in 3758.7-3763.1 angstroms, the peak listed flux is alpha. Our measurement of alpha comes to 15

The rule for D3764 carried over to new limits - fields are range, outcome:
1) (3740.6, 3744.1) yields 14.7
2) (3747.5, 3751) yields 14.8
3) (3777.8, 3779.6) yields 14.3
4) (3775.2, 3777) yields 14.8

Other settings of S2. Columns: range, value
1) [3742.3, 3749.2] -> 14.9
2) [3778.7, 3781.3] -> 14.2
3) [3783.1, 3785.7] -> 13.8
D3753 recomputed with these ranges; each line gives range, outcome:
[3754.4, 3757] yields 14.4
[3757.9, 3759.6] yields 14.7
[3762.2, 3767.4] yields 14.8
